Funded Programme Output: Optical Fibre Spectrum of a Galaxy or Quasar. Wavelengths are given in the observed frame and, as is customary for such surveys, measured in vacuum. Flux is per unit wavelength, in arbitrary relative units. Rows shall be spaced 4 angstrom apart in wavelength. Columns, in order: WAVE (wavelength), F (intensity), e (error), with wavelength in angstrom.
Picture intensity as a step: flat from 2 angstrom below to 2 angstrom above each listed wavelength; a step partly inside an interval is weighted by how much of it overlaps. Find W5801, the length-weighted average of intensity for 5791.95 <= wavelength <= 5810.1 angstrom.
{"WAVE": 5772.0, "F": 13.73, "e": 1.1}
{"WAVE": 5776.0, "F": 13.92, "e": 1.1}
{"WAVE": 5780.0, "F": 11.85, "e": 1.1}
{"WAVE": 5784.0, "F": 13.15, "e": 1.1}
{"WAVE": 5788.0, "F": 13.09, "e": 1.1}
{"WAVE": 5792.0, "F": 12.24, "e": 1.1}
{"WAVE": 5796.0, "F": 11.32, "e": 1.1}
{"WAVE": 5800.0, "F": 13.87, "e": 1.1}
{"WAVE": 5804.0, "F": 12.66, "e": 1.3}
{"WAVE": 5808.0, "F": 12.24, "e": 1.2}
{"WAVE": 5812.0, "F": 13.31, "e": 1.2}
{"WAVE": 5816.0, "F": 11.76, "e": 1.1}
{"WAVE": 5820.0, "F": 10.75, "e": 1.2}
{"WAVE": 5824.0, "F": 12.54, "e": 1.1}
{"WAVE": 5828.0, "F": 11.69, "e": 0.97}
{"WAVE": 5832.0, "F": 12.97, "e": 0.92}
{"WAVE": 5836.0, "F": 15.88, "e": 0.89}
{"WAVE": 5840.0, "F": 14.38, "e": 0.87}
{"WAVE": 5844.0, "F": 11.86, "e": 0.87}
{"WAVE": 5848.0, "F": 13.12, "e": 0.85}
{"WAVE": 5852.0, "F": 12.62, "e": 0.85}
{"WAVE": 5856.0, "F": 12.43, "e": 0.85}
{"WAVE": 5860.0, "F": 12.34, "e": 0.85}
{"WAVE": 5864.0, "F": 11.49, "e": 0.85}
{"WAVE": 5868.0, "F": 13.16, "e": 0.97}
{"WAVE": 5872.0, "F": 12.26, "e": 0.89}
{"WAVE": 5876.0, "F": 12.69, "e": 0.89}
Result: 12.5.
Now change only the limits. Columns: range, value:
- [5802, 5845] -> 12.8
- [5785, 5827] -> 12.4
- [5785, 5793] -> 12.8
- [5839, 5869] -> 12.6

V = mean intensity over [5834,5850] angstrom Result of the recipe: 13.8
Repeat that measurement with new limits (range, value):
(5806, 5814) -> 12.8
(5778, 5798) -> 12.3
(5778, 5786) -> 12.5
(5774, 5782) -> 12.9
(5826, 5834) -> 12.3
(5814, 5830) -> 11.7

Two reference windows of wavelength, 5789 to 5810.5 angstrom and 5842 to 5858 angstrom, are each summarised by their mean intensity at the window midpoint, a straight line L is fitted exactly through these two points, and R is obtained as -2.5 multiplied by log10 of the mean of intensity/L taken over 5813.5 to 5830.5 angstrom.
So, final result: 0.07 mag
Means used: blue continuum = 12.5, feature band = 11.8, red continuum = 12.5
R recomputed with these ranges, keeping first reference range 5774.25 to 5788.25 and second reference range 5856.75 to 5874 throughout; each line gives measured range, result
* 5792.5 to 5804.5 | 0.024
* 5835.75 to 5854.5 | -0.071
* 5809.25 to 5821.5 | 0.062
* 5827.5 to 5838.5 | -0.101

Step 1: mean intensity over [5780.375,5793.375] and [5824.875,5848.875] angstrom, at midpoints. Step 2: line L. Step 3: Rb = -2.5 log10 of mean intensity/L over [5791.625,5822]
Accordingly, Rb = 0.06 mag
